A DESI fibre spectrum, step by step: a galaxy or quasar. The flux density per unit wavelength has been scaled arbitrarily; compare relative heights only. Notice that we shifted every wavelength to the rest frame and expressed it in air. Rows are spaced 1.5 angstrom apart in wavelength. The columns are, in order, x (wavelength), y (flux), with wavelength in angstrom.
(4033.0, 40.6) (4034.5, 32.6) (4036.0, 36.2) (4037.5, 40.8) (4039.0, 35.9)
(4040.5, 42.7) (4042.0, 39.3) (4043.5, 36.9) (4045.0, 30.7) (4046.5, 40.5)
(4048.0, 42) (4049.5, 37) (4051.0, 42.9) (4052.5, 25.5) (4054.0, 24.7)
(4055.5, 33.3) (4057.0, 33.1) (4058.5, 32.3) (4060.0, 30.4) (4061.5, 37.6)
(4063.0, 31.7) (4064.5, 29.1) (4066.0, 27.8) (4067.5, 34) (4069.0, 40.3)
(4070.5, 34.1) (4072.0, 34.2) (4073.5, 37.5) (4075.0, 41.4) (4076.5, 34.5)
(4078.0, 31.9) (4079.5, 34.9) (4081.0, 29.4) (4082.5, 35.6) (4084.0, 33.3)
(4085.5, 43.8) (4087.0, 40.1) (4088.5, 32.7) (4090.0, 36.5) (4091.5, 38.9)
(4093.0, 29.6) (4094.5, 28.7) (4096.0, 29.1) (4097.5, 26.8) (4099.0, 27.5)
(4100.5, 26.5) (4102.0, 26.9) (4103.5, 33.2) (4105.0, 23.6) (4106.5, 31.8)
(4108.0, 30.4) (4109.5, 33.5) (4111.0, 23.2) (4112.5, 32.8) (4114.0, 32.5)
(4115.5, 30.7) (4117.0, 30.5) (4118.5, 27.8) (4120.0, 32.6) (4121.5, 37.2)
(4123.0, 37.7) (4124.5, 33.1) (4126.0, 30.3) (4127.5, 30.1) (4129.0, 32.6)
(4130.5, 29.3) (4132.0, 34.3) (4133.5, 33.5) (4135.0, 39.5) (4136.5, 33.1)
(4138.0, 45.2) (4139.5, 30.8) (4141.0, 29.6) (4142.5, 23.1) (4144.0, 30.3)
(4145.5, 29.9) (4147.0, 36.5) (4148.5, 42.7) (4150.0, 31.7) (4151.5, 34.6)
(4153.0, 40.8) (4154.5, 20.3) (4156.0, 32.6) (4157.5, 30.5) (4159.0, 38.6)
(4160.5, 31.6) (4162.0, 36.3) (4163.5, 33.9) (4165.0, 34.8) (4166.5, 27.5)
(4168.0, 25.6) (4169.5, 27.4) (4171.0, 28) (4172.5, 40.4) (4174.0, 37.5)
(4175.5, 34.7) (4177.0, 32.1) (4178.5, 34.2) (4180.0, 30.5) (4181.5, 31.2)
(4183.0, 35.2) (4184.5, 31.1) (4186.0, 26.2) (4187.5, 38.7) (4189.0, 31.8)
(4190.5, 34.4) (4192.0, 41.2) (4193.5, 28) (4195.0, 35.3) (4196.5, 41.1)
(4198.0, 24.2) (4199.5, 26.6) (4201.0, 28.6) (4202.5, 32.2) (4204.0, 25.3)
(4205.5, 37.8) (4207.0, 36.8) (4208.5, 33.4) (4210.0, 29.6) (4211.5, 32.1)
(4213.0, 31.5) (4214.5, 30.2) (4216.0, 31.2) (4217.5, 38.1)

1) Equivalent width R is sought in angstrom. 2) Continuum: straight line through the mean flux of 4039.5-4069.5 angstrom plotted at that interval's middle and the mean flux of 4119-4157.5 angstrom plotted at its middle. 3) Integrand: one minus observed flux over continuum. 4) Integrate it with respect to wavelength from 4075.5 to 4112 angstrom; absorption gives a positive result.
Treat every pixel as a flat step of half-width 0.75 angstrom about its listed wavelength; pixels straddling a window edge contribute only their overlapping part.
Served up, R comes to 2.24 angstrom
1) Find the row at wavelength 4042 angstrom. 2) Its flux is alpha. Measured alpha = 39.3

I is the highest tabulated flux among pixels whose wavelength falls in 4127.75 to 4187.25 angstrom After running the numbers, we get 45.2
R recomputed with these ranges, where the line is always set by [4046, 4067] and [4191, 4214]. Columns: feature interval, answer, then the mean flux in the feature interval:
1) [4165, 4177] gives 0.2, 31.8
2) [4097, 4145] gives 2.3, 31.3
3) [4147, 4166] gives -0.8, 34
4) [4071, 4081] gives -0.6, 35.2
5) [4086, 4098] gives 0.0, 33.2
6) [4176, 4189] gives 0.0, 32.4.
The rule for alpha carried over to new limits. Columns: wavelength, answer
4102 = 26.9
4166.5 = 27.5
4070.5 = 34.1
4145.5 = 29.9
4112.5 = 32.8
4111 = 23.2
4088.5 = 32.7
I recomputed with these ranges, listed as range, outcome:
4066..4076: 41.4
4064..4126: 43.8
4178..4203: 41.2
